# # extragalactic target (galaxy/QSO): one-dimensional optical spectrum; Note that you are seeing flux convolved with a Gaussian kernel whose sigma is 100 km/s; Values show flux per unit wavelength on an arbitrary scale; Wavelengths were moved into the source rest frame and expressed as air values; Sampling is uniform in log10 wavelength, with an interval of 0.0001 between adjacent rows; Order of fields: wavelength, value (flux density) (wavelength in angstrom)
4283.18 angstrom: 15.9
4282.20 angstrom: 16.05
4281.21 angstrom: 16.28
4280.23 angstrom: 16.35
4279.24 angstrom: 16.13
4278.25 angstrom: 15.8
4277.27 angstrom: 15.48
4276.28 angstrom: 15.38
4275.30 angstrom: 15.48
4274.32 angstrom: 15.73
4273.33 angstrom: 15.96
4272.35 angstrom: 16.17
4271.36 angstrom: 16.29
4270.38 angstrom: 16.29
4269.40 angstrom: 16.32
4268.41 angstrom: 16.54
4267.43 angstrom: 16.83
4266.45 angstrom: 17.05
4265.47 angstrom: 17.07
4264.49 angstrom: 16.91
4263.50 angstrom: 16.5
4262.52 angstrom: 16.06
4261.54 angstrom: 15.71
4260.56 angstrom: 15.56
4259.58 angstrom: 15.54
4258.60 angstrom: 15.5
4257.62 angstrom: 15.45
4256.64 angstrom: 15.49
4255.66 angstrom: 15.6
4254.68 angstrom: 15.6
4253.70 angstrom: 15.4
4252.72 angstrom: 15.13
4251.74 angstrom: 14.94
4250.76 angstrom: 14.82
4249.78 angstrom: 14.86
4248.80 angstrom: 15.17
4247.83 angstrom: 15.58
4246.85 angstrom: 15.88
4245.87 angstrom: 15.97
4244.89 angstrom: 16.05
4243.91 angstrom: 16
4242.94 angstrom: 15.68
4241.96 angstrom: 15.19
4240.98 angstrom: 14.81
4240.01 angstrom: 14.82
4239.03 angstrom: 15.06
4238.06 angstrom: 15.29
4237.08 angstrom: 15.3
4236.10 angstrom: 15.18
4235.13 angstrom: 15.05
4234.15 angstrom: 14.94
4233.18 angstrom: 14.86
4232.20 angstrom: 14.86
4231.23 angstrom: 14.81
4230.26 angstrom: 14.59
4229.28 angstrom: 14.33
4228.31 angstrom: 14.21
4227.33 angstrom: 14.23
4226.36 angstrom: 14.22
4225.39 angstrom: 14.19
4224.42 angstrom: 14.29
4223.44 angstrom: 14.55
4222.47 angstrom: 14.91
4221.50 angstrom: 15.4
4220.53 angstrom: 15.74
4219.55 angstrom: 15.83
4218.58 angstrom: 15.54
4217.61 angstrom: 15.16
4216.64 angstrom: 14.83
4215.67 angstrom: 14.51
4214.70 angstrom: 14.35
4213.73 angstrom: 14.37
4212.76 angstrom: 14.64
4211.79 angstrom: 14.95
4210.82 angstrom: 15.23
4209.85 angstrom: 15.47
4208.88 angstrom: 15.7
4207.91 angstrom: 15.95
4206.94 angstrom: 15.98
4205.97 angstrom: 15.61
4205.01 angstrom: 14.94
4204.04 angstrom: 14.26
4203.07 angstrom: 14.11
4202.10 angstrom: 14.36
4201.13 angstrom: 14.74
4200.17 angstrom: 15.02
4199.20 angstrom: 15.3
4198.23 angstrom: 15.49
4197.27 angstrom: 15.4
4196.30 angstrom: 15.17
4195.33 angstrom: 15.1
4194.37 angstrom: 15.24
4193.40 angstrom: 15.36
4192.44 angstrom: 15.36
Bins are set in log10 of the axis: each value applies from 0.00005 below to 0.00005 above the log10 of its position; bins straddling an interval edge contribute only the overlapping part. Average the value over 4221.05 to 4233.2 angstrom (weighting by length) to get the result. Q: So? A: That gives 14.6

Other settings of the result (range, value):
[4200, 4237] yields 14.9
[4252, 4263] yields 15.5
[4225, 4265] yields 15.3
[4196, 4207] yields 15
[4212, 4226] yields 14.9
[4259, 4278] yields 16.1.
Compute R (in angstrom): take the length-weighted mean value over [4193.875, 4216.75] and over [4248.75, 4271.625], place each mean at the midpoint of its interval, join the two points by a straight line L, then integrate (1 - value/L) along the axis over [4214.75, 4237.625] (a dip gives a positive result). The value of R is 0.76 angstrom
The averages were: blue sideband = 15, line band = 14.8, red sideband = 15.9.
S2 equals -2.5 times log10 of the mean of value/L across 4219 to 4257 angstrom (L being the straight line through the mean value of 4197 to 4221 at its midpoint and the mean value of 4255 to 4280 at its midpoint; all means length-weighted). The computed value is 0.03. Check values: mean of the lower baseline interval 15.1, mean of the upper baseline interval 16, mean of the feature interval 15.1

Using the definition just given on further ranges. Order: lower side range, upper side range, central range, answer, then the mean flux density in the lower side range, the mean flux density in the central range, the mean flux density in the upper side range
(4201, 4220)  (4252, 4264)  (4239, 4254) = 0.01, 15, 15.3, 15.6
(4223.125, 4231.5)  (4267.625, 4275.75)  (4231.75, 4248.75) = -0.03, 14.4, 15.3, 16.1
